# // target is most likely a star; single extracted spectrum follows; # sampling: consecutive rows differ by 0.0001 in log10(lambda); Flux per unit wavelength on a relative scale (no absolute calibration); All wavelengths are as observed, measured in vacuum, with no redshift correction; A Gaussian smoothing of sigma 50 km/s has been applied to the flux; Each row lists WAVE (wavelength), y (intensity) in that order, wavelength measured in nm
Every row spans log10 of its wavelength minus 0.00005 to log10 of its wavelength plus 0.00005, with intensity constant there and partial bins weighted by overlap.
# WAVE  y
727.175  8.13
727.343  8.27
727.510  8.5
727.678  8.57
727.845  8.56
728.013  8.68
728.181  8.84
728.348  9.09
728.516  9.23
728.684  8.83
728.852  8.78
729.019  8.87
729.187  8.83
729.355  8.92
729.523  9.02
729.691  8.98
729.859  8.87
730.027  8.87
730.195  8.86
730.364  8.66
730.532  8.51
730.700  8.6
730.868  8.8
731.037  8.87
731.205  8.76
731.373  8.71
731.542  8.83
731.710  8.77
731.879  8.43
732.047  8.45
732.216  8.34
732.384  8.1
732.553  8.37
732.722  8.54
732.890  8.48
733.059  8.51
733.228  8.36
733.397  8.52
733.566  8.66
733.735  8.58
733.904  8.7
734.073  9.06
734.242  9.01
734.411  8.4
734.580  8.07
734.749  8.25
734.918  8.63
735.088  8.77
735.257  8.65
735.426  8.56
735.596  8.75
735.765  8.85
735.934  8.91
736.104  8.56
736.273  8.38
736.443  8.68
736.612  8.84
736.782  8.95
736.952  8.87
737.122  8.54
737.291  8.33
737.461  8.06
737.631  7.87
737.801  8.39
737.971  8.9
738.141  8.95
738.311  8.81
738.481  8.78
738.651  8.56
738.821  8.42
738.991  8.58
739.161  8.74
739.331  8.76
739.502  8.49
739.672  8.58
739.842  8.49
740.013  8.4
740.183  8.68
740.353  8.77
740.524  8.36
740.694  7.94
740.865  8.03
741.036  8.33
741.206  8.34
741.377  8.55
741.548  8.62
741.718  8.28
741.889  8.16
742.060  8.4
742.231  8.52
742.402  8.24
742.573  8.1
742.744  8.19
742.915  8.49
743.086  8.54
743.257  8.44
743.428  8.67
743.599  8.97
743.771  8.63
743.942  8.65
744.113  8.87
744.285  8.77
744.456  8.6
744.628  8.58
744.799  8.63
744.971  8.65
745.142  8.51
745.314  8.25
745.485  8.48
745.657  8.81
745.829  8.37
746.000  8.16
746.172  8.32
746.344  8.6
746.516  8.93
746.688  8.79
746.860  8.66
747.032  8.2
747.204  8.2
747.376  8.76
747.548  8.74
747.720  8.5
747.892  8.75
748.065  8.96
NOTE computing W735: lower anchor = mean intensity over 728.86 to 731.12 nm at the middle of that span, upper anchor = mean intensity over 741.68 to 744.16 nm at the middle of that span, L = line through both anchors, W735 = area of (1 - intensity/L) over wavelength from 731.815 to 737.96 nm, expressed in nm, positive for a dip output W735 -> 0.10 nm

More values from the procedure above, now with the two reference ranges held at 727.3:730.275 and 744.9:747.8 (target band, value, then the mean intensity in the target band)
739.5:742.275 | 0.07 nm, 8.41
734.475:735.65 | 0.03 nm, 8.52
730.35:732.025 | 0.02 nm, 8.69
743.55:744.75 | -0.02 nm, 8.71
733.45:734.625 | 0.01 nm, 8.66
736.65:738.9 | 0.02 nm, 8.57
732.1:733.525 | 0.06 nm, 8.41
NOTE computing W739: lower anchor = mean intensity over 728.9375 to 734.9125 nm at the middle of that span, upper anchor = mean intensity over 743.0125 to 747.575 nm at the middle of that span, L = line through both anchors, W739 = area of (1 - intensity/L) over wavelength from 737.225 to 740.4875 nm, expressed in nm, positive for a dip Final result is 0.02 nm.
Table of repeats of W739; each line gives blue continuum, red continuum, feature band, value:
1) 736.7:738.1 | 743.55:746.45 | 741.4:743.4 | 0.04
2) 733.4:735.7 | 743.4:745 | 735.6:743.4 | 0.14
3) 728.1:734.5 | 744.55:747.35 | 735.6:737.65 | 0.01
